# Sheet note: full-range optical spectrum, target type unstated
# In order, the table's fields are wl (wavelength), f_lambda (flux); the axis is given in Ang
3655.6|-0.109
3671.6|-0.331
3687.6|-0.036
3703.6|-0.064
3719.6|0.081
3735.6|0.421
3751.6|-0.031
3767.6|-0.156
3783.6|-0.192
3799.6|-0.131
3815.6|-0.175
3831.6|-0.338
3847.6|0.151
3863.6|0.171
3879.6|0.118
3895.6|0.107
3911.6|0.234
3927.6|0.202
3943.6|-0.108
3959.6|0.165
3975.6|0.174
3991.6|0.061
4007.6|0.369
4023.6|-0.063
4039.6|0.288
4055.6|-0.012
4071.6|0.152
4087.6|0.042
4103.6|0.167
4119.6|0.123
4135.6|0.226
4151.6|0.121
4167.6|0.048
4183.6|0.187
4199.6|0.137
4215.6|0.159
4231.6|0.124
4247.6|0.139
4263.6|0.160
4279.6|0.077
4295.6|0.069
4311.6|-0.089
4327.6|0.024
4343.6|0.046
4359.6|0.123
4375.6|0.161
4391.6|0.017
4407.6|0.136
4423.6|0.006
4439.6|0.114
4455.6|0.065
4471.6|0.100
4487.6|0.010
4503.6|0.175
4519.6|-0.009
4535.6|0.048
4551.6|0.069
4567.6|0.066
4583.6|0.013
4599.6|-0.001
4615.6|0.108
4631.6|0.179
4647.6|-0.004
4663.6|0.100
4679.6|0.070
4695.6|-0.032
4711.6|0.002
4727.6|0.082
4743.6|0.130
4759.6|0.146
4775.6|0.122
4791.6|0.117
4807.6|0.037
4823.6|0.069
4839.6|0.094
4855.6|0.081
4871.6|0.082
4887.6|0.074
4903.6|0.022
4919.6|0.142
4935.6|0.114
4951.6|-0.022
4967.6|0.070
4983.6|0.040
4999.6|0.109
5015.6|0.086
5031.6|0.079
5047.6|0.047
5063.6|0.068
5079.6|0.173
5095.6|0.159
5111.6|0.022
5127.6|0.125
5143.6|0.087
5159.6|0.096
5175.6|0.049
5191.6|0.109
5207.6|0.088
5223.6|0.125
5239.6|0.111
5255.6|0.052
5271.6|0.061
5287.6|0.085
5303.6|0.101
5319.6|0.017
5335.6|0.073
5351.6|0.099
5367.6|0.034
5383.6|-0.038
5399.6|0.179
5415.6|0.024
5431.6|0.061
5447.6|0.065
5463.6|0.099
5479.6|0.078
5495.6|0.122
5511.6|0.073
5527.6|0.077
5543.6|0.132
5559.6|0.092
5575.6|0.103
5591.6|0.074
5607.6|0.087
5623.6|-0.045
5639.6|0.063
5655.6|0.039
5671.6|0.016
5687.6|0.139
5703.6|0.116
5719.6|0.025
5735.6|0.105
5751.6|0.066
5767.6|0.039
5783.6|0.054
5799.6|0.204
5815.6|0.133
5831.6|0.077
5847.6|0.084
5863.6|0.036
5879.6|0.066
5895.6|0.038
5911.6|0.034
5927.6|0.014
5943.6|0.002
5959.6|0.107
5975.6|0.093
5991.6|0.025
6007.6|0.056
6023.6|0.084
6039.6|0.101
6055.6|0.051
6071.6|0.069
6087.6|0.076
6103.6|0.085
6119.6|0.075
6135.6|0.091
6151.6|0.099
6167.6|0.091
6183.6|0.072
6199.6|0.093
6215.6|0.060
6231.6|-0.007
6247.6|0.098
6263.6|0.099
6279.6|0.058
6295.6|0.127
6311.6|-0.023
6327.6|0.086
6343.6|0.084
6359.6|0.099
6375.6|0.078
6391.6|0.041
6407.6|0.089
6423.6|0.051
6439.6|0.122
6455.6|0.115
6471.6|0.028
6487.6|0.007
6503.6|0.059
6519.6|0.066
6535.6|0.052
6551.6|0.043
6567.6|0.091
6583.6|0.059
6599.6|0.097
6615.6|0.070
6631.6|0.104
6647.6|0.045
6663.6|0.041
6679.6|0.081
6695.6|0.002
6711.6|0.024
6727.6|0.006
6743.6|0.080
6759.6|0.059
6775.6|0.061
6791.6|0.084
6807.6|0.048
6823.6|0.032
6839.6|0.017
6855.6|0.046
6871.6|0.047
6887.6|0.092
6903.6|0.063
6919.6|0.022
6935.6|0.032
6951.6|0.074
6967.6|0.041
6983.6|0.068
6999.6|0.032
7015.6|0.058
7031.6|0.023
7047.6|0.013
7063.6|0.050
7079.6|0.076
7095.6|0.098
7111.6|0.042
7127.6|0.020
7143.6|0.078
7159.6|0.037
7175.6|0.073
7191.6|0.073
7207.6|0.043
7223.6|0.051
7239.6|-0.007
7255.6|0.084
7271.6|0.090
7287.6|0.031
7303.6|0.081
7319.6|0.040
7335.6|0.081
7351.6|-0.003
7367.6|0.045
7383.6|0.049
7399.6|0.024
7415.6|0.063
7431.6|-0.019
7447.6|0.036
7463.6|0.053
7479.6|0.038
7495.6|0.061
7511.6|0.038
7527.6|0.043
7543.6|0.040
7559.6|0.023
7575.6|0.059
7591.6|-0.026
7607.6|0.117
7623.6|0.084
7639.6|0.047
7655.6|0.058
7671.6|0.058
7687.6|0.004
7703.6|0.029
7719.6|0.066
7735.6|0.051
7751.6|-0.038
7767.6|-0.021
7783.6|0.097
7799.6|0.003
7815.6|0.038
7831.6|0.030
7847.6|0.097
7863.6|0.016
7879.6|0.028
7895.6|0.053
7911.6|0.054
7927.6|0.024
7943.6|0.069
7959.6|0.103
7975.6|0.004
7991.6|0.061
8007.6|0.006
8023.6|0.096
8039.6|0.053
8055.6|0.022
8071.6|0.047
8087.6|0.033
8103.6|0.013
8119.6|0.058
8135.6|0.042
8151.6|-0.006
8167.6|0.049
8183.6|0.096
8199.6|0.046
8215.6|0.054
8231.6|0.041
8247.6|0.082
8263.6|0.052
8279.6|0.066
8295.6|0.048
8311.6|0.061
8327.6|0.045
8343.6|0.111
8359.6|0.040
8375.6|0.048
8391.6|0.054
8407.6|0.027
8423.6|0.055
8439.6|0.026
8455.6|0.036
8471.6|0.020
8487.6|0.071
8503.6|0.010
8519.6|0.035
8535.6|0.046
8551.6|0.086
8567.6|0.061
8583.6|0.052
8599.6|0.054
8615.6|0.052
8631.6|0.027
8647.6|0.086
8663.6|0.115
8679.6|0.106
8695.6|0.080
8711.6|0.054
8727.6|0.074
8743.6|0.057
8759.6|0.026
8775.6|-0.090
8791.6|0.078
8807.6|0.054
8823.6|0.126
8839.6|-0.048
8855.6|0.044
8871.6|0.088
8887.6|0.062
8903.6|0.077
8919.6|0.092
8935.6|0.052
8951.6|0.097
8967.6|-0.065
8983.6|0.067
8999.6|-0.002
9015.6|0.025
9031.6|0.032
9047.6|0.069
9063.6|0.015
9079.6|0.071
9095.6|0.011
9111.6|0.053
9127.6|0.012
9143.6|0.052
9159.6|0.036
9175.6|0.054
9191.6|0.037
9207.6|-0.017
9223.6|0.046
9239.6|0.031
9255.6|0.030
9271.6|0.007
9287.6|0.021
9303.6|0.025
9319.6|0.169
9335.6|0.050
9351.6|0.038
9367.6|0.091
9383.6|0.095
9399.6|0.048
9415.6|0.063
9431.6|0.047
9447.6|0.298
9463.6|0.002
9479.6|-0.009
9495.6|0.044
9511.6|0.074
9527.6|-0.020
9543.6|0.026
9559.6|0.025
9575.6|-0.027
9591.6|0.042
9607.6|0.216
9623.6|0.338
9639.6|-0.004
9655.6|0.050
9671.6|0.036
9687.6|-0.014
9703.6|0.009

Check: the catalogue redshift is 1.58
